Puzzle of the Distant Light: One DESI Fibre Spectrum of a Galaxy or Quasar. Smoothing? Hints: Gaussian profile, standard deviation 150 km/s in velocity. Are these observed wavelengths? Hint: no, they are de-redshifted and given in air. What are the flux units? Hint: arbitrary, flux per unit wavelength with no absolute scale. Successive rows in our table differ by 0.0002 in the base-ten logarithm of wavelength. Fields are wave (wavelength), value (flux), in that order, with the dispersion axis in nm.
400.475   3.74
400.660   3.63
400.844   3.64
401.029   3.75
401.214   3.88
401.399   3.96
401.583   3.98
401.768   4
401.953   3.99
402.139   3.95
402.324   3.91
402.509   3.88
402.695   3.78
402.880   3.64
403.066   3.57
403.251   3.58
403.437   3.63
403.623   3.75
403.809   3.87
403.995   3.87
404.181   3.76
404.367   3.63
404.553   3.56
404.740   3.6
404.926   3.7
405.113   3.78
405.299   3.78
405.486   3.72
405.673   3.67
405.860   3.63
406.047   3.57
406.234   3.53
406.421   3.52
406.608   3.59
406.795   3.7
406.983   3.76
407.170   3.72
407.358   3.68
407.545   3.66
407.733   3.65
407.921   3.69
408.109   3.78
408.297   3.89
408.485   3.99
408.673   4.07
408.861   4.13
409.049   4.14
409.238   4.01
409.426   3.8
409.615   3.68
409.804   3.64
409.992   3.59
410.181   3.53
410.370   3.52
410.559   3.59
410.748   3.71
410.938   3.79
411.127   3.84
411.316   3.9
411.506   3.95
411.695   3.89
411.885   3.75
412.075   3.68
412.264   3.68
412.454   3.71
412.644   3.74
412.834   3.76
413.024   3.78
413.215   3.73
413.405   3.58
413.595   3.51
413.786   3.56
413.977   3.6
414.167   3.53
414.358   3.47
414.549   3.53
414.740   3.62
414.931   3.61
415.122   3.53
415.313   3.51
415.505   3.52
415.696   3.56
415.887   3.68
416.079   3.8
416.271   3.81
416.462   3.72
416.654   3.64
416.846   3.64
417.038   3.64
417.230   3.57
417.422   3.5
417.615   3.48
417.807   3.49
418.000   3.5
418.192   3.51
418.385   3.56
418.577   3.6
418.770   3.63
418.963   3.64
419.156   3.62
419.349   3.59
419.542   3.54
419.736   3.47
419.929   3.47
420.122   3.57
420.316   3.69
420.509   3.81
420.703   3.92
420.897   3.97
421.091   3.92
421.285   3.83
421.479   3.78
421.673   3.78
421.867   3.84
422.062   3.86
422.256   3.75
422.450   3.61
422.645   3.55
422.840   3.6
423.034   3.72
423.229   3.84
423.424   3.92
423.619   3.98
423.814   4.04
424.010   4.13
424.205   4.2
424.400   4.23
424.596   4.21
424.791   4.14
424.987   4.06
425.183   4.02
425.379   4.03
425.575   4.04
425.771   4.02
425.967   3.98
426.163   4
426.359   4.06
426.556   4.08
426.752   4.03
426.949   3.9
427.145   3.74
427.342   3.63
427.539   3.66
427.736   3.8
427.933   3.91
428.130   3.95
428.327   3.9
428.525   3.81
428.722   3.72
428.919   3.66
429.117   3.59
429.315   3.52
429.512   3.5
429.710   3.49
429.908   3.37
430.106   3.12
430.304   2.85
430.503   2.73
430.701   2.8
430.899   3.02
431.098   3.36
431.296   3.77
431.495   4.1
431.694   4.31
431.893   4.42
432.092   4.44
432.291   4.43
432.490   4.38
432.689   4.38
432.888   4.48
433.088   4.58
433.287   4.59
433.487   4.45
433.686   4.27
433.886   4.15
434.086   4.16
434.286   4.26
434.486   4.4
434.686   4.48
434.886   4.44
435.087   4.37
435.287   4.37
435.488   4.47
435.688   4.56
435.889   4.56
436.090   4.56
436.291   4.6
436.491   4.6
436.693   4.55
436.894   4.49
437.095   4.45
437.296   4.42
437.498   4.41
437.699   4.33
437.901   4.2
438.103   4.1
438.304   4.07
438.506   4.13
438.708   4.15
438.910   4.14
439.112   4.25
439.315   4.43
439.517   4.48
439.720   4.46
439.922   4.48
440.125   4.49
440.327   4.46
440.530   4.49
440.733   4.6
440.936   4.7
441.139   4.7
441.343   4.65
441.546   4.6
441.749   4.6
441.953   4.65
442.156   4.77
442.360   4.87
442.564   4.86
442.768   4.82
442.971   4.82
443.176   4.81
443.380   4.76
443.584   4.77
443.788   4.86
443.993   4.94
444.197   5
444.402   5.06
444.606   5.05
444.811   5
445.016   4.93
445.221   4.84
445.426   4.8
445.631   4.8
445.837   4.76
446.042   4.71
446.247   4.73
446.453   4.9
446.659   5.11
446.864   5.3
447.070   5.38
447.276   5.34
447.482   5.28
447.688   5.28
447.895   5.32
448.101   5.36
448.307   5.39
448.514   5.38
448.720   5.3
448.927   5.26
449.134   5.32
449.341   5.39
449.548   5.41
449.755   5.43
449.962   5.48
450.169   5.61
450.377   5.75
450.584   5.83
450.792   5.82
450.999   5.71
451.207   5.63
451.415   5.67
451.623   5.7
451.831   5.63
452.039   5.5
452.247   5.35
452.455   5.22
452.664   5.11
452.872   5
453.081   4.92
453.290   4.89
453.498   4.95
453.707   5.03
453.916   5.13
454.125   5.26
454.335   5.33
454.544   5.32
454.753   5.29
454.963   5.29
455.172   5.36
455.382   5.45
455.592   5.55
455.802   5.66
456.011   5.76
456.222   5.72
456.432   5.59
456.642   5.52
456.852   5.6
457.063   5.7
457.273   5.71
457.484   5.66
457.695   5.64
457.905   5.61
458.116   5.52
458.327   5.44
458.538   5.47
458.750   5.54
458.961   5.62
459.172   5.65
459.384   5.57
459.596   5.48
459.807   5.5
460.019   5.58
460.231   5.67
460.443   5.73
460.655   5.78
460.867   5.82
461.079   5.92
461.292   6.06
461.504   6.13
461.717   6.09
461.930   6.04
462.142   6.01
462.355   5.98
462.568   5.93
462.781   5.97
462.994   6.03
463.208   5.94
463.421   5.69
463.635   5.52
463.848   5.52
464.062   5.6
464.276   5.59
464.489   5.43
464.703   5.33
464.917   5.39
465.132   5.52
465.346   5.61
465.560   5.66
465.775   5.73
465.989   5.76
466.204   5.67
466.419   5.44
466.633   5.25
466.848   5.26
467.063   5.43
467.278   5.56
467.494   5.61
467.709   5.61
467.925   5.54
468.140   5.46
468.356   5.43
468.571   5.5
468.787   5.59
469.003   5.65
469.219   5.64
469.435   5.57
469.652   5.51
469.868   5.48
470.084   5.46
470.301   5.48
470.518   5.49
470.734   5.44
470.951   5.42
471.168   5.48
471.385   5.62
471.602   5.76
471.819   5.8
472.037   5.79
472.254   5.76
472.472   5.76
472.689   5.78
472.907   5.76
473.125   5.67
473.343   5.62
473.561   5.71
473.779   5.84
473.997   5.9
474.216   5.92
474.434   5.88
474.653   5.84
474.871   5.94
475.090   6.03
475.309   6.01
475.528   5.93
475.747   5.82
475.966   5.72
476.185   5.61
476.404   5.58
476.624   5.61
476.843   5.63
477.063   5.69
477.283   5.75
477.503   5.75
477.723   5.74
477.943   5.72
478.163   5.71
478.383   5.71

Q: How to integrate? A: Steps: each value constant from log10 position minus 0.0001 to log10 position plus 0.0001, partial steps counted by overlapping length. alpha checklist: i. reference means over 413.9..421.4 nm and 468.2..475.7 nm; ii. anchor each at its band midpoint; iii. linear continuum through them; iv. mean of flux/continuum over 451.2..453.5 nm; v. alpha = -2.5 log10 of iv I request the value -0.08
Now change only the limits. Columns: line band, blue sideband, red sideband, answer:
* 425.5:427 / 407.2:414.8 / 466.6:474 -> 0.051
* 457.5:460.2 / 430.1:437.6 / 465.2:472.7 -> -0.078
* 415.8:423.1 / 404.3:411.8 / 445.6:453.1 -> 0.143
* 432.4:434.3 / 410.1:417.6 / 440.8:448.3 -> 0.021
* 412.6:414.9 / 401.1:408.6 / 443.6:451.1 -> 0.124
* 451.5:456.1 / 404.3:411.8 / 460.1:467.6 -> 0.009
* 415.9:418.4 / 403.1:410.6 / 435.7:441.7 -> 0.100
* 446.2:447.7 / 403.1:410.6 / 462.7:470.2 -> -0.045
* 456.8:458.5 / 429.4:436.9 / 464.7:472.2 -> -0.102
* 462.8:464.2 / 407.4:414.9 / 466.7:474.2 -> -0.067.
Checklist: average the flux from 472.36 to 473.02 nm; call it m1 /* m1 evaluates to 5.76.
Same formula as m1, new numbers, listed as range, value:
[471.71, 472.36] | 5.78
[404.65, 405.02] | 3.65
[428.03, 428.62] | 3.88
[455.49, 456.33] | 5.67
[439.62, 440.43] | 4.48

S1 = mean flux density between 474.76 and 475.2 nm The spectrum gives 5.99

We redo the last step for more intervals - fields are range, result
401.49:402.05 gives 3.99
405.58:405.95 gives 3.65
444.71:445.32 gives 4.92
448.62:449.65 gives 5.33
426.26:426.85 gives 4.06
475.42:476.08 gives 5.83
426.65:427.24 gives 3.9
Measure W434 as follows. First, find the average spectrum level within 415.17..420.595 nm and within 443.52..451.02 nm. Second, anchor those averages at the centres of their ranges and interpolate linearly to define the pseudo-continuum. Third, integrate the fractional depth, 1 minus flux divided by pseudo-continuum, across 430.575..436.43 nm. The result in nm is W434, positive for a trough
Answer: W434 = 0.28 nm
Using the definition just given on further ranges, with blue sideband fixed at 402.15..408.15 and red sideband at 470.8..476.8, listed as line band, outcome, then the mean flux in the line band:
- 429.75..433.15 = 0.53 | 3.78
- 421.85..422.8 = 0.11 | 3.7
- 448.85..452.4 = -0.35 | 5.56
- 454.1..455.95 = -0.07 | 5.4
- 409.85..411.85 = 0.07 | 3.73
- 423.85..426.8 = 0.15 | 4.08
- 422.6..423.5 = 0.11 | 3.73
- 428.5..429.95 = 0.28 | 3.58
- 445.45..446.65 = 0.03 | 4.8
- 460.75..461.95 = -0.14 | 6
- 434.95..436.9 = 0.05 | 4.51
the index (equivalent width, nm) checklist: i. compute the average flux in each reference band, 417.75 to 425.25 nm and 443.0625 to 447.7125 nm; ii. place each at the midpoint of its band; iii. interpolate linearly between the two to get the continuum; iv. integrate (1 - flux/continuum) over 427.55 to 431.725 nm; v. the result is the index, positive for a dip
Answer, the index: 0.66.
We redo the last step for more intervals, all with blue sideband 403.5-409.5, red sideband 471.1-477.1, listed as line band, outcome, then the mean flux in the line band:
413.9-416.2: 0.246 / 3.58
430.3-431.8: 0.362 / 3.4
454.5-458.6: -0.235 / 5.55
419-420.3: 0.185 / 3.56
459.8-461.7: -0.161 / 5.83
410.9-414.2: 0.178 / 3.72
